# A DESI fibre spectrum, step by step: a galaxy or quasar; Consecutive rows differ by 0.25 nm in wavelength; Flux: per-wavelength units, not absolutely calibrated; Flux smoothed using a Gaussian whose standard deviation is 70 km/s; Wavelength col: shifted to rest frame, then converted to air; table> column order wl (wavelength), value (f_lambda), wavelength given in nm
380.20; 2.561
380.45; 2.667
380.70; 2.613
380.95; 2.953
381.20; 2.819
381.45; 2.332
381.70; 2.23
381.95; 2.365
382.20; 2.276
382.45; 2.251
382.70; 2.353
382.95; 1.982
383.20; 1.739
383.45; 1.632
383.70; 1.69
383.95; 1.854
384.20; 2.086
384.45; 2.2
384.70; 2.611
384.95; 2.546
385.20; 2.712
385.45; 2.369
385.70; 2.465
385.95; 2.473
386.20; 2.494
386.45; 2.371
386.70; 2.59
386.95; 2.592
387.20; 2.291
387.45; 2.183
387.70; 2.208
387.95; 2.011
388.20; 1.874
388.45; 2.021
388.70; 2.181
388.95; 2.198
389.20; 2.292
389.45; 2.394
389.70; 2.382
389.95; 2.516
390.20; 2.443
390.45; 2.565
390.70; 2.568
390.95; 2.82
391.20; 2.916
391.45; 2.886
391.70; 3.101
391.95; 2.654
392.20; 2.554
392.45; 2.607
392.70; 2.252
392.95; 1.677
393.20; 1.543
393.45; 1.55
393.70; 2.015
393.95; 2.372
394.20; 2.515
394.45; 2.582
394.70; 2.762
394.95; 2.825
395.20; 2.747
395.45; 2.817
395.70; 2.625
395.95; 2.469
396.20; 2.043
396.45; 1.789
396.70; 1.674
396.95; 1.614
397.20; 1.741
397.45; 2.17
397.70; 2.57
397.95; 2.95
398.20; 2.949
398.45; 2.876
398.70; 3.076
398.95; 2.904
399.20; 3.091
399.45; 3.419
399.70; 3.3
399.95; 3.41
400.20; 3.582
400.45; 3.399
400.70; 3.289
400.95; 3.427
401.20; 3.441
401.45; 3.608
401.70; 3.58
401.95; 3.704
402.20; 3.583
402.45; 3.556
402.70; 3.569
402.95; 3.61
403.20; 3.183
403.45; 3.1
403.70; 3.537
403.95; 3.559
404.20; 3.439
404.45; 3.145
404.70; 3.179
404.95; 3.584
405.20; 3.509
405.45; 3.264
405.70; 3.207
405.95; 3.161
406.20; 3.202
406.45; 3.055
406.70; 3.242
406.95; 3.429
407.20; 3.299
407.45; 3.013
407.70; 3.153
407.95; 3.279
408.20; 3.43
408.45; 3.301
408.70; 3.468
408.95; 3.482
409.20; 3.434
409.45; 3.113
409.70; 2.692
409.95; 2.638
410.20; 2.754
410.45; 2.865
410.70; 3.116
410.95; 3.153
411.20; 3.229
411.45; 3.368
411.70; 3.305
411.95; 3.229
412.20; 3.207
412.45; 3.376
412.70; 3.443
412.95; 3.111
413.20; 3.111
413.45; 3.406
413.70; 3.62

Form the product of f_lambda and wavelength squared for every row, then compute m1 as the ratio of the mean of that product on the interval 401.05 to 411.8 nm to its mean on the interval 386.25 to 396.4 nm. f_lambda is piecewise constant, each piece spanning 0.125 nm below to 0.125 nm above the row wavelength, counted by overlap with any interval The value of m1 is 1.5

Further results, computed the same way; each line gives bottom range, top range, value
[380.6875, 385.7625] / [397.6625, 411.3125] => 1.59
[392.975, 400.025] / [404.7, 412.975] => 1.37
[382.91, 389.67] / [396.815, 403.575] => 1.51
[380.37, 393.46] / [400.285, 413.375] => 1.55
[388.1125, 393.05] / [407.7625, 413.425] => 1.44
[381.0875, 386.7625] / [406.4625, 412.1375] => 1.59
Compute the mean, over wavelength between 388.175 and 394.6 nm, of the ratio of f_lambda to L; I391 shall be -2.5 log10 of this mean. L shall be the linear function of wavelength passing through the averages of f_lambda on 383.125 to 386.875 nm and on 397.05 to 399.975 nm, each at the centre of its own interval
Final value 0.07 mag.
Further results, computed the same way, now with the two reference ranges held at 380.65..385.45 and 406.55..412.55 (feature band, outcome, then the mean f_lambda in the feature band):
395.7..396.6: 0.25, 2.16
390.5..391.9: -0.11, 2.83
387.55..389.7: 0.14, 2.16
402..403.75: -0.17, 3.46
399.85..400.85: -0.19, 3.42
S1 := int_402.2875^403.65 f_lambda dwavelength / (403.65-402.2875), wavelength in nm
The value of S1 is 3.42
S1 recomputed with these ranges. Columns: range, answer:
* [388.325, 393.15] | 2.46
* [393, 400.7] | 2.58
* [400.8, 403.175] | 3.55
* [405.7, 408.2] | 3.22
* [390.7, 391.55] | 2.83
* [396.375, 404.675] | 3.1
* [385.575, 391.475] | 2.4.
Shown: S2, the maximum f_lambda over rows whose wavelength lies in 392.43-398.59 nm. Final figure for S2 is 2.95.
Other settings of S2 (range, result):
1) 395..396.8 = 2.817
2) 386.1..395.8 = 3.101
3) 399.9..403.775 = 3.704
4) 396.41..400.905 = 3.582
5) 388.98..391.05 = 2.82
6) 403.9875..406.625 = 3.584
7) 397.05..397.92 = 2.57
